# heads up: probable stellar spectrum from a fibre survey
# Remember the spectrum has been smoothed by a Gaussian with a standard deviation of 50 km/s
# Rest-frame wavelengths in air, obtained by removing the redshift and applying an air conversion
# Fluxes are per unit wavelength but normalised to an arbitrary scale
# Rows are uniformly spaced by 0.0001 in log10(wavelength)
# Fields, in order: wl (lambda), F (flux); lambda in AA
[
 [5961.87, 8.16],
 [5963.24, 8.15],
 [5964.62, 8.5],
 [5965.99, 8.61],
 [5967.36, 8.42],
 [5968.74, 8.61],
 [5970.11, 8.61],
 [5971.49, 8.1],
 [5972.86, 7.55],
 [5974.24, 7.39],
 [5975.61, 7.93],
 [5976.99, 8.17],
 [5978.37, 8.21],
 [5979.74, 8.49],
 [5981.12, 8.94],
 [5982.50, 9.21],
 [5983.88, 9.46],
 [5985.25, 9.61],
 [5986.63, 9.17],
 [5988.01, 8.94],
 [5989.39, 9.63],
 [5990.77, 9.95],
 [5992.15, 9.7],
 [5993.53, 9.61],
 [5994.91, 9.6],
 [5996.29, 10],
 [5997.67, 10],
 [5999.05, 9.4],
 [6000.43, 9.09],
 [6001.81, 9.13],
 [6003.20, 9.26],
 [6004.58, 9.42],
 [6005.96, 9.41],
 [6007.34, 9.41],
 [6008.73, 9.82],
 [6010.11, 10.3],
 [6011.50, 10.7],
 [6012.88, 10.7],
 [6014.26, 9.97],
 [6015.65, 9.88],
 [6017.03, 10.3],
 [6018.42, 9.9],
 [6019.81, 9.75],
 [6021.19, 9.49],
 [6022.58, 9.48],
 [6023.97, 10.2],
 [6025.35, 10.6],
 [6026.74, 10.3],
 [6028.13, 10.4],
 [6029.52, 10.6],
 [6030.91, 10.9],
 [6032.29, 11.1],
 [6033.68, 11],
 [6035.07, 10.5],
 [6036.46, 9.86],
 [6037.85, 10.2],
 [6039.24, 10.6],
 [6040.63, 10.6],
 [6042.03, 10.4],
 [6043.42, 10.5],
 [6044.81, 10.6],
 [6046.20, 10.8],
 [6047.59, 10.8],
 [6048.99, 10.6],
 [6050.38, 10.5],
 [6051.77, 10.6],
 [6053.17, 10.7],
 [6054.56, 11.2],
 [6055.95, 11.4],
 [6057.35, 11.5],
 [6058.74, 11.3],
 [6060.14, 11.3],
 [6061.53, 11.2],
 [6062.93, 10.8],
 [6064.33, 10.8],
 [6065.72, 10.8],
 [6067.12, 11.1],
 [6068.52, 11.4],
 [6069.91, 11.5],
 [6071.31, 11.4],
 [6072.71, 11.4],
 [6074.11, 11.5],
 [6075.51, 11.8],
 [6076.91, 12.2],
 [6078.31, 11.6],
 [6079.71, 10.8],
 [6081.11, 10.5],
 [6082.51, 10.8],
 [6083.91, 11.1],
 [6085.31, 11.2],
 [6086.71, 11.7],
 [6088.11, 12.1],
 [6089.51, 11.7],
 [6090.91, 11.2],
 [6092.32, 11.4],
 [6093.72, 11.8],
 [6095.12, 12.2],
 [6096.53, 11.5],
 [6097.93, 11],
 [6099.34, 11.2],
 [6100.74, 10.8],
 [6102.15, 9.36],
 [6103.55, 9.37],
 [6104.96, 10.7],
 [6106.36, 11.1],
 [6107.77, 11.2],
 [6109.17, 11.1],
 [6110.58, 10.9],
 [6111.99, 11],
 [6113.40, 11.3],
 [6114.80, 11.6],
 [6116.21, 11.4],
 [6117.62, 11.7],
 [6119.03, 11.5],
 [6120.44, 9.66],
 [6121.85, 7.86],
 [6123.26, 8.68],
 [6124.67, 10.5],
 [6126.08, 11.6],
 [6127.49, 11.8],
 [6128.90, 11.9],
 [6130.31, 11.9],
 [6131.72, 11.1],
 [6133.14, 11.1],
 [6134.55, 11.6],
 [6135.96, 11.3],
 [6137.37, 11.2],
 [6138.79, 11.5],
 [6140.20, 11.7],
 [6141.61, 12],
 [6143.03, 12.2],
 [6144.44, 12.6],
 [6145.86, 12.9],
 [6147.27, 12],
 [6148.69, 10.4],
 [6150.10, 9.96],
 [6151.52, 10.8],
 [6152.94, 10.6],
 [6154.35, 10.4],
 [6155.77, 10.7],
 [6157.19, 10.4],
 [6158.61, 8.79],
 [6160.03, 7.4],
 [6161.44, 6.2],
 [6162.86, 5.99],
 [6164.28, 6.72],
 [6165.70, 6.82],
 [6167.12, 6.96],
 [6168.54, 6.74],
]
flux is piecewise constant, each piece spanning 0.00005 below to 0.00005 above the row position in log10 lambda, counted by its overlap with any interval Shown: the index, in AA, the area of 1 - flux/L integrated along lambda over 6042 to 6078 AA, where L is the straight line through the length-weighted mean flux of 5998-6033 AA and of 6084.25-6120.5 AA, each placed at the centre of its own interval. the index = -1.7 AA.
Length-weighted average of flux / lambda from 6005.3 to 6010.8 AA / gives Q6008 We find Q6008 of 9.74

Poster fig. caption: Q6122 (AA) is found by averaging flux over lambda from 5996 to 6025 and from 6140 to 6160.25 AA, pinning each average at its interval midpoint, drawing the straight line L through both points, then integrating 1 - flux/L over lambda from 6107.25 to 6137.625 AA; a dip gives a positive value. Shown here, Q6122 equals -0.8 AA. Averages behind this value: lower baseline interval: 9.8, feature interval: 11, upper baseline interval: 10.9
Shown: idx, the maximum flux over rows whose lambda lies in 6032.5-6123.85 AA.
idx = 12.2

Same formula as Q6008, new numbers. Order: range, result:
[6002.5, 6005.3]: 9.33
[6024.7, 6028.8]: 10.4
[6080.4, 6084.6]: 10.8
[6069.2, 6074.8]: 11.5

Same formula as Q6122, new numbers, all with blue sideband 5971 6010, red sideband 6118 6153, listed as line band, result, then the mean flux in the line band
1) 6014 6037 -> -1.55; 10.3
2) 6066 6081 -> -1.65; 11.4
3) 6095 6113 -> -0.23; 10.8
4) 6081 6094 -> -1.11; 11.4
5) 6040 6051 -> -0.79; 10.6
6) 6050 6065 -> -1.47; 11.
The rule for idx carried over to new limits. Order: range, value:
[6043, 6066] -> 11.5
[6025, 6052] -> 11.1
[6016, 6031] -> 10.9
